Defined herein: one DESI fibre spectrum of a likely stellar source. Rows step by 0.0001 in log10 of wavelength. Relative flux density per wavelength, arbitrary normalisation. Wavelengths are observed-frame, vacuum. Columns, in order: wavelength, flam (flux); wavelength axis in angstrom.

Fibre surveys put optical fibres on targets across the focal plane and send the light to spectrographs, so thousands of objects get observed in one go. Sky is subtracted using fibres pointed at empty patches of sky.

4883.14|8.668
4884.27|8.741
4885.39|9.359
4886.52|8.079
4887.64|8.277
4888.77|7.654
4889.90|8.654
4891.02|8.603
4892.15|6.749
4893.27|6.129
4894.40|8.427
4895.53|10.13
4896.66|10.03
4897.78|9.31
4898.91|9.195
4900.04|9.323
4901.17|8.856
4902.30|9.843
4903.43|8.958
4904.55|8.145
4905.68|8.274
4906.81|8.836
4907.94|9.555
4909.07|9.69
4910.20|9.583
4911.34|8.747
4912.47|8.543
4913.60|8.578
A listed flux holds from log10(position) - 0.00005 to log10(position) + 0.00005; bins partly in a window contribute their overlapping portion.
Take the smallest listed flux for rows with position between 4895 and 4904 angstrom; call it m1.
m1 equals 8.856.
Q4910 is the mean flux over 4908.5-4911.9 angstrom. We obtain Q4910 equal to 9.32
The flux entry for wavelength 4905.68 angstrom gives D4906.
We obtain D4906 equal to 8.274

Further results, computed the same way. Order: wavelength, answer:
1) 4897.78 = 9.31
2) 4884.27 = 8.741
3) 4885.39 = 9.359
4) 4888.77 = 7.654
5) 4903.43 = 8.958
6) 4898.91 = 9.195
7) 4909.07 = 9.69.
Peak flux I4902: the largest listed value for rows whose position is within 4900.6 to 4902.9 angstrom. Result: 9.843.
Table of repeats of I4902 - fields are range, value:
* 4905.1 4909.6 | 9.69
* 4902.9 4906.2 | 8.958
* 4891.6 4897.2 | 10.13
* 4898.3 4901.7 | 9.323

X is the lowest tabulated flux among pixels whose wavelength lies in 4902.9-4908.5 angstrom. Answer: 8.145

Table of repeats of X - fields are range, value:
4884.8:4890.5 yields 7.654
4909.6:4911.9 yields 8.747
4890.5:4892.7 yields 6.749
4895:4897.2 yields 10.03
